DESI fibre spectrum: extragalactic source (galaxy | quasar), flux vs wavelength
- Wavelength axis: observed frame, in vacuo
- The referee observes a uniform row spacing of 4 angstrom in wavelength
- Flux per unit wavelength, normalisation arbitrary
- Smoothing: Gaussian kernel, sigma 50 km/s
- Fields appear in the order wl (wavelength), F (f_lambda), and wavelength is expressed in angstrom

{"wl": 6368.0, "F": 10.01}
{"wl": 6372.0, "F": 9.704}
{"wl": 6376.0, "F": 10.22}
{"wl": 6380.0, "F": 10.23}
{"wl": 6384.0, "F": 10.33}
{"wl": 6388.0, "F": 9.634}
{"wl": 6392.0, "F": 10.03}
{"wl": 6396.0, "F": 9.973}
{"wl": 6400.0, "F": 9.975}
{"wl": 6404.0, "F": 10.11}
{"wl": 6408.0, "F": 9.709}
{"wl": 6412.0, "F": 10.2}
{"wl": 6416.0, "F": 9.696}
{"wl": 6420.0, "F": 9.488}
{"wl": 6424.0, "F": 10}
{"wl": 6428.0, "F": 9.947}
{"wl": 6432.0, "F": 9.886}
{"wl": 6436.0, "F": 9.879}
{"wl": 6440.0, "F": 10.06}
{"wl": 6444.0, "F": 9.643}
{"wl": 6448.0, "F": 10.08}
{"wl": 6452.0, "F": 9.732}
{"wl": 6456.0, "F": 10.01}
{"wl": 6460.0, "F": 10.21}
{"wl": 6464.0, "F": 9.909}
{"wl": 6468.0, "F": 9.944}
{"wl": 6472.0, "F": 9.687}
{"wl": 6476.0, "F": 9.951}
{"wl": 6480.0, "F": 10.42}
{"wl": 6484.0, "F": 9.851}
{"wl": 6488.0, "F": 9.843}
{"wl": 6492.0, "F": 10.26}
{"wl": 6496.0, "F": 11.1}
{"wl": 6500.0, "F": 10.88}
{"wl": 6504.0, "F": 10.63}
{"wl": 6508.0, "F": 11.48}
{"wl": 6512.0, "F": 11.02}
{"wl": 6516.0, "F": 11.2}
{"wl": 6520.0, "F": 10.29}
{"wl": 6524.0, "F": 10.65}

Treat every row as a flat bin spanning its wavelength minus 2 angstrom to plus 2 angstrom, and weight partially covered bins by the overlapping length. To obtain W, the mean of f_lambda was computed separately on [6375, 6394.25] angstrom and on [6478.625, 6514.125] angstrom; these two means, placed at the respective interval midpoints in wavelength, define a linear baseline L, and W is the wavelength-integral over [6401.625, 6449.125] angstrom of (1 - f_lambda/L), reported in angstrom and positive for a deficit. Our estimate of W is 1.8 angstrom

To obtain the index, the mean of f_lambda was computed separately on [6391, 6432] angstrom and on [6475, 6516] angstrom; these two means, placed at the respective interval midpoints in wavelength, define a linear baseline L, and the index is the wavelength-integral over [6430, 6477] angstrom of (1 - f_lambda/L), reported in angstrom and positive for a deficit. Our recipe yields 1.5 angstrom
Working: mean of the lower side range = 9.91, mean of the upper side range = 10.6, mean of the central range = 9.92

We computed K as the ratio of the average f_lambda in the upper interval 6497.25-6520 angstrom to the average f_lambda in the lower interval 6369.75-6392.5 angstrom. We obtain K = 1.1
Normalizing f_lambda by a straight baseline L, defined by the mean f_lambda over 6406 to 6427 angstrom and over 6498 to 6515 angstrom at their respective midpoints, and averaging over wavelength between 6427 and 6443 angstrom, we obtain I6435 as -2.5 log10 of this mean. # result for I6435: 0.016 mag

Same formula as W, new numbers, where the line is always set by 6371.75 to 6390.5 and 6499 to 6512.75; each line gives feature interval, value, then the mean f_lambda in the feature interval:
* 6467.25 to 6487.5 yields 1.6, 9.96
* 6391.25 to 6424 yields 1.1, 9.9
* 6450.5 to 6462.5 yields 0.7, 9.99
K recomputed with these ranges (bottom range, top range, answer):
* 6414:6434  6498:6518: 1.13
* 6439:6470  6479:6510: 1.06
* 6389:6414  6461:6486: 1.00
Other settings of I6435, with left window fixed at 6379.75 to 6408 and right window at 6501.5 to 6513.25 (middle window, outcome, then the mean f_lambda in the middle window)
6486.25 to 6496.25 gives 0.062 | 10.3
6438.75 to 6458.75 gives 0.063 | 9.91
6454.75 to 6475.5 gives 0.074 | 9.95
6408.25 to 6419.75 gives 0.038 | 9.84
